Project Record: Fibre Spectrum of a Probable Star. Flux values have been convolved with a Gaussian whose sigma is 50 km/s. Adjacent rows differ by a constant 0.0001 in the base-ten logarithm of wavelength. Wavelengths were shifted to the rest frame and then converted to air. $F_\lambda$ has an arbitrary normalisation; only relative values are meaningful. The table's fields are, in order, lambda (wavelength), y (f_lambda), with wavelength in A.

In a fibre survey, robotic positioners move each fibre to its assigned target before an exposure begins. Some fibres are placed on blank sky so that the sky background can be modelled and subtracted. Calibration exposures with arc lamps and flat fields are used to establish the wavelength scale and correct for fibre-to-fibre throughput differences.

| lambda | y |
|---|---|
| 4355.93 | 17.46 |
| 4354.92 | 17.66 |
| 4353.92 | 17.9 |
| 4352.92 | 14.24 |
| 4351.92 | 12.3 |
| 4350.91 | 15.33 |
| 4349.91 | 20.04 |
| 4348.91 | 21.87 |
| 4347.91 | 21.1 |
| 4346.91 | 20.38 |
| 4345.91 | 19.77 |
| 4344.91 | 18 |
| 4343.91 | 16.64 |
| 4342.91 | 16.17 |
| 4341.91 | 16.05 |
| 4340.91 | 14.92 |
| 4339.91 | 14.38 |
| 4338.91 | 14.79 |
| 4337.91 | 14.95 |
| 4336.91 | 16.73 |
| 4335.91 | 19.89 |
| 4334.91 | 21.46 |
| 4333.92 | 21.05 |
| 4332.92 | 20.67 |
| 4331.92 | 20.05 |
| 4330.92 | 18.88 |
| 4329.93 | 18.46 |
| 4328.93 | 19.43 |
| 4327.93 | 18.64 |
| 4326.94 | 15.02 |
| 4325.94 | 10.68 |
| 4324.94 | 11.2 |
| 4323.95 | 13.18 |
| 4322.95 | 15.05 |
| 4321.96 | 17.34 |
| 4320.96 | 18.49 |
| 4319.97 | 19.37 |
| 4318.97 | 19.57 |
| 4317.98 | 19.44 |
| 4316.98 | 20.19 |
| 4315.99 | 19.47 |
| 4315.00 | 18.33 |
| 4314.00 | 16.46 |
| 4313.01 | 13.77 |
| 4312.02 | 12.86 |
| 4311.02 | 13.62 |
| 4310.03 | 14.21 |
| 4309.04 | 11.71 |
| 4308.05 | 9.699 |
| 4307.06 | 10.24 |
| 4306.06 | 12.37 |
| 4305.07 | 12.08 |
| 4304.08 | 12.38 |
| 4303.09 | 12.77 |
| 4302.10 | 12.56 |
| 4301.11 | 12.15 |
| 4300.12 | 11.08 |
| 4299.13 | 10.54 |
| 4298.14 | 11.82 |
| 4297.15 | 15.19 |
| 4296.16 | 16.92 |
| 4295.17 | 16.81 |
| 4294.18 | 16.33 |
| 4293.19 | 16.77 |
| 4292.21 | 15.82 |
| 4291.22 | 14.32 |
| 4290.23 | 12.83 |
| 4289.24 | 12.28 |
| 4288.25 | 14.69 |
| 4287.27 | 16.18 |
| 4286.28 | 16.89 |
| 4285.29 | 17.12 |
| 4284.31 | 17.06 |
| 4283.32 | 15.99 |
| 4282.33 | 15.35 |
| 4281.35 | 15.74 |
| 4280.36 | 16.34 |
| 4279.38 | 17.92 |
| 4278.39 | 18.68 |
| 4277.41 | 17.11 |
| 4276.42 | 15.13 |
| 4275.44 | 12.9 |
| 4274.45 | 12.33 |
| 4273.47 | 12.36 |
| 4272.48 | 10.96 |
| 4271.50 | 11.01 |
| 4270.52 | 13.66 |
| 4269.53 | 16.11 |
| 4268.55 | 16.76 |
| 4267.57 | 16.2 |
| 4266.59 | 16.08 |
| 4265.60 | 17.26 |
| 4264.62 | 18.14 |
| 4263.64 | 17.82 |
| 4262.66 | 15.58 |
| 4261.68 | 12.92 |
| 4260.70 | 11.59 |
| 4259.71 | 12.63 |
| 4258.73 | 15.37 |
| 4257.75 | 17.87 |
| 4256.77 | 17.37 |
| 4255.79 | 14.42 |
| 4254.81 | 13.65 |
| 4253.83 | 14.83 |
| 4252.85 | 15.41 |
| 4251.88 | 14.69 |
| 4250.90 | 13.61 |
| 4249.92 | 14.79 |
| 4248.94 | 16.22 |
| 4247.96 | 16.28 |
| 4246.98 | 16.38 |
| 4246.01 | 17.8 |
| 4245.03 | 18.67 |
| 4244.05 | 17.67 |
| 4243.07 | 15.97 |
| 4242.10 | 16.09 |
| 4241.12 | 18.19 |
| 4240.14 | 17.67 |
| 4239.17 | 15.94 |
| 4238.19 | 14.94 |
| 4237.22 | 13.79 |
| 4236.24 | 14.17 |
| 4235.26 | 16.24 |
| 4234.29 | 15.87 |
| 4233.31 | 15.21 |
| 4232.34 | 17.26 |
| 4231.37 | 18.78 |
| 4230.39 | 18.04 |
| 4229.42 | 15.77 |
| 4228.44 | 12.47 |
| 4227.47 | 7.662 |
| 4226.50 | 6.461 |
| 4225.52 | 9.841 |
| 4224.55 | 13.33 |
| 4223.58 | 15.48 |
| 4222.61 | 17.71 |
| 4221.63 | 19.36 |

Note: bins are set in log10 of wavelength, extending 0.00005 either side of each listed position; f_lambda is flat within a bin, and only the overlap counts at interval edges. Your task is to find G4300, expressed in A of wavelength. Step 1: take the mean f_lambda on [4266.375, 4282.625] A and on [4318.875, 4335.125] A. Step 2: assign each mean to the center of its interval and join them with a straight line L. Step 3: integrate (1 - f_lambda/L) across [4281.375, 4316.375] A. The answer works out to 4.0 A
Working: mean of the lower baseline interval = 15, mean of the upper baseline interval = 17.4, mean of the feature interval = 14.3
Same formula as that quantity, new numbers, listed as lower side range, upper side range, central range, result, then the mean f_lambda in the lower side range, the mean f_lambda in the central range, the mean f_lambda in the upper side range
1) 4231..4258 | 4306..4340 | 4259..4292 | 2.2 A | 16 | 15.1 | 16.4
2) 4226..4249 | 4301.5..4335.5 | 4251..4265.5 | 0.4 A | 15.6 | 15.2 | 15.9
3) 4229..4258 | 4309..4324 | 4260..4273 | 1.1 A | 16.1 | 14.9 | 16.7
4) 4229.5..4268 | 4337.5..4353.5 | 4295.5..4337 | 2.7 A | 15.9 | 15.6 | 17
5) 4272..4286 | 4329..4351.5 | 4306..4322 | 1.2 A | 15.4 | 15.8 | 18.3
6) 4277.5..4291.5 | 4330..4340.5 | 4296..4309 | 3.5 A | 15.9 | 12.2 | 18.3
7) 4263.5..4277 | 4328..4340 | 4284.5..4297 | 0.3 A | 14.7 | 15.6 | 18.5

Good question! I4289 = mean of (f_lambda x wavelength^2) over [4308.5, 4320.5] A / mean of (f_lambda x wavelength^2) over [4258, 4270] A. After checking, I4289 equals 1.1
